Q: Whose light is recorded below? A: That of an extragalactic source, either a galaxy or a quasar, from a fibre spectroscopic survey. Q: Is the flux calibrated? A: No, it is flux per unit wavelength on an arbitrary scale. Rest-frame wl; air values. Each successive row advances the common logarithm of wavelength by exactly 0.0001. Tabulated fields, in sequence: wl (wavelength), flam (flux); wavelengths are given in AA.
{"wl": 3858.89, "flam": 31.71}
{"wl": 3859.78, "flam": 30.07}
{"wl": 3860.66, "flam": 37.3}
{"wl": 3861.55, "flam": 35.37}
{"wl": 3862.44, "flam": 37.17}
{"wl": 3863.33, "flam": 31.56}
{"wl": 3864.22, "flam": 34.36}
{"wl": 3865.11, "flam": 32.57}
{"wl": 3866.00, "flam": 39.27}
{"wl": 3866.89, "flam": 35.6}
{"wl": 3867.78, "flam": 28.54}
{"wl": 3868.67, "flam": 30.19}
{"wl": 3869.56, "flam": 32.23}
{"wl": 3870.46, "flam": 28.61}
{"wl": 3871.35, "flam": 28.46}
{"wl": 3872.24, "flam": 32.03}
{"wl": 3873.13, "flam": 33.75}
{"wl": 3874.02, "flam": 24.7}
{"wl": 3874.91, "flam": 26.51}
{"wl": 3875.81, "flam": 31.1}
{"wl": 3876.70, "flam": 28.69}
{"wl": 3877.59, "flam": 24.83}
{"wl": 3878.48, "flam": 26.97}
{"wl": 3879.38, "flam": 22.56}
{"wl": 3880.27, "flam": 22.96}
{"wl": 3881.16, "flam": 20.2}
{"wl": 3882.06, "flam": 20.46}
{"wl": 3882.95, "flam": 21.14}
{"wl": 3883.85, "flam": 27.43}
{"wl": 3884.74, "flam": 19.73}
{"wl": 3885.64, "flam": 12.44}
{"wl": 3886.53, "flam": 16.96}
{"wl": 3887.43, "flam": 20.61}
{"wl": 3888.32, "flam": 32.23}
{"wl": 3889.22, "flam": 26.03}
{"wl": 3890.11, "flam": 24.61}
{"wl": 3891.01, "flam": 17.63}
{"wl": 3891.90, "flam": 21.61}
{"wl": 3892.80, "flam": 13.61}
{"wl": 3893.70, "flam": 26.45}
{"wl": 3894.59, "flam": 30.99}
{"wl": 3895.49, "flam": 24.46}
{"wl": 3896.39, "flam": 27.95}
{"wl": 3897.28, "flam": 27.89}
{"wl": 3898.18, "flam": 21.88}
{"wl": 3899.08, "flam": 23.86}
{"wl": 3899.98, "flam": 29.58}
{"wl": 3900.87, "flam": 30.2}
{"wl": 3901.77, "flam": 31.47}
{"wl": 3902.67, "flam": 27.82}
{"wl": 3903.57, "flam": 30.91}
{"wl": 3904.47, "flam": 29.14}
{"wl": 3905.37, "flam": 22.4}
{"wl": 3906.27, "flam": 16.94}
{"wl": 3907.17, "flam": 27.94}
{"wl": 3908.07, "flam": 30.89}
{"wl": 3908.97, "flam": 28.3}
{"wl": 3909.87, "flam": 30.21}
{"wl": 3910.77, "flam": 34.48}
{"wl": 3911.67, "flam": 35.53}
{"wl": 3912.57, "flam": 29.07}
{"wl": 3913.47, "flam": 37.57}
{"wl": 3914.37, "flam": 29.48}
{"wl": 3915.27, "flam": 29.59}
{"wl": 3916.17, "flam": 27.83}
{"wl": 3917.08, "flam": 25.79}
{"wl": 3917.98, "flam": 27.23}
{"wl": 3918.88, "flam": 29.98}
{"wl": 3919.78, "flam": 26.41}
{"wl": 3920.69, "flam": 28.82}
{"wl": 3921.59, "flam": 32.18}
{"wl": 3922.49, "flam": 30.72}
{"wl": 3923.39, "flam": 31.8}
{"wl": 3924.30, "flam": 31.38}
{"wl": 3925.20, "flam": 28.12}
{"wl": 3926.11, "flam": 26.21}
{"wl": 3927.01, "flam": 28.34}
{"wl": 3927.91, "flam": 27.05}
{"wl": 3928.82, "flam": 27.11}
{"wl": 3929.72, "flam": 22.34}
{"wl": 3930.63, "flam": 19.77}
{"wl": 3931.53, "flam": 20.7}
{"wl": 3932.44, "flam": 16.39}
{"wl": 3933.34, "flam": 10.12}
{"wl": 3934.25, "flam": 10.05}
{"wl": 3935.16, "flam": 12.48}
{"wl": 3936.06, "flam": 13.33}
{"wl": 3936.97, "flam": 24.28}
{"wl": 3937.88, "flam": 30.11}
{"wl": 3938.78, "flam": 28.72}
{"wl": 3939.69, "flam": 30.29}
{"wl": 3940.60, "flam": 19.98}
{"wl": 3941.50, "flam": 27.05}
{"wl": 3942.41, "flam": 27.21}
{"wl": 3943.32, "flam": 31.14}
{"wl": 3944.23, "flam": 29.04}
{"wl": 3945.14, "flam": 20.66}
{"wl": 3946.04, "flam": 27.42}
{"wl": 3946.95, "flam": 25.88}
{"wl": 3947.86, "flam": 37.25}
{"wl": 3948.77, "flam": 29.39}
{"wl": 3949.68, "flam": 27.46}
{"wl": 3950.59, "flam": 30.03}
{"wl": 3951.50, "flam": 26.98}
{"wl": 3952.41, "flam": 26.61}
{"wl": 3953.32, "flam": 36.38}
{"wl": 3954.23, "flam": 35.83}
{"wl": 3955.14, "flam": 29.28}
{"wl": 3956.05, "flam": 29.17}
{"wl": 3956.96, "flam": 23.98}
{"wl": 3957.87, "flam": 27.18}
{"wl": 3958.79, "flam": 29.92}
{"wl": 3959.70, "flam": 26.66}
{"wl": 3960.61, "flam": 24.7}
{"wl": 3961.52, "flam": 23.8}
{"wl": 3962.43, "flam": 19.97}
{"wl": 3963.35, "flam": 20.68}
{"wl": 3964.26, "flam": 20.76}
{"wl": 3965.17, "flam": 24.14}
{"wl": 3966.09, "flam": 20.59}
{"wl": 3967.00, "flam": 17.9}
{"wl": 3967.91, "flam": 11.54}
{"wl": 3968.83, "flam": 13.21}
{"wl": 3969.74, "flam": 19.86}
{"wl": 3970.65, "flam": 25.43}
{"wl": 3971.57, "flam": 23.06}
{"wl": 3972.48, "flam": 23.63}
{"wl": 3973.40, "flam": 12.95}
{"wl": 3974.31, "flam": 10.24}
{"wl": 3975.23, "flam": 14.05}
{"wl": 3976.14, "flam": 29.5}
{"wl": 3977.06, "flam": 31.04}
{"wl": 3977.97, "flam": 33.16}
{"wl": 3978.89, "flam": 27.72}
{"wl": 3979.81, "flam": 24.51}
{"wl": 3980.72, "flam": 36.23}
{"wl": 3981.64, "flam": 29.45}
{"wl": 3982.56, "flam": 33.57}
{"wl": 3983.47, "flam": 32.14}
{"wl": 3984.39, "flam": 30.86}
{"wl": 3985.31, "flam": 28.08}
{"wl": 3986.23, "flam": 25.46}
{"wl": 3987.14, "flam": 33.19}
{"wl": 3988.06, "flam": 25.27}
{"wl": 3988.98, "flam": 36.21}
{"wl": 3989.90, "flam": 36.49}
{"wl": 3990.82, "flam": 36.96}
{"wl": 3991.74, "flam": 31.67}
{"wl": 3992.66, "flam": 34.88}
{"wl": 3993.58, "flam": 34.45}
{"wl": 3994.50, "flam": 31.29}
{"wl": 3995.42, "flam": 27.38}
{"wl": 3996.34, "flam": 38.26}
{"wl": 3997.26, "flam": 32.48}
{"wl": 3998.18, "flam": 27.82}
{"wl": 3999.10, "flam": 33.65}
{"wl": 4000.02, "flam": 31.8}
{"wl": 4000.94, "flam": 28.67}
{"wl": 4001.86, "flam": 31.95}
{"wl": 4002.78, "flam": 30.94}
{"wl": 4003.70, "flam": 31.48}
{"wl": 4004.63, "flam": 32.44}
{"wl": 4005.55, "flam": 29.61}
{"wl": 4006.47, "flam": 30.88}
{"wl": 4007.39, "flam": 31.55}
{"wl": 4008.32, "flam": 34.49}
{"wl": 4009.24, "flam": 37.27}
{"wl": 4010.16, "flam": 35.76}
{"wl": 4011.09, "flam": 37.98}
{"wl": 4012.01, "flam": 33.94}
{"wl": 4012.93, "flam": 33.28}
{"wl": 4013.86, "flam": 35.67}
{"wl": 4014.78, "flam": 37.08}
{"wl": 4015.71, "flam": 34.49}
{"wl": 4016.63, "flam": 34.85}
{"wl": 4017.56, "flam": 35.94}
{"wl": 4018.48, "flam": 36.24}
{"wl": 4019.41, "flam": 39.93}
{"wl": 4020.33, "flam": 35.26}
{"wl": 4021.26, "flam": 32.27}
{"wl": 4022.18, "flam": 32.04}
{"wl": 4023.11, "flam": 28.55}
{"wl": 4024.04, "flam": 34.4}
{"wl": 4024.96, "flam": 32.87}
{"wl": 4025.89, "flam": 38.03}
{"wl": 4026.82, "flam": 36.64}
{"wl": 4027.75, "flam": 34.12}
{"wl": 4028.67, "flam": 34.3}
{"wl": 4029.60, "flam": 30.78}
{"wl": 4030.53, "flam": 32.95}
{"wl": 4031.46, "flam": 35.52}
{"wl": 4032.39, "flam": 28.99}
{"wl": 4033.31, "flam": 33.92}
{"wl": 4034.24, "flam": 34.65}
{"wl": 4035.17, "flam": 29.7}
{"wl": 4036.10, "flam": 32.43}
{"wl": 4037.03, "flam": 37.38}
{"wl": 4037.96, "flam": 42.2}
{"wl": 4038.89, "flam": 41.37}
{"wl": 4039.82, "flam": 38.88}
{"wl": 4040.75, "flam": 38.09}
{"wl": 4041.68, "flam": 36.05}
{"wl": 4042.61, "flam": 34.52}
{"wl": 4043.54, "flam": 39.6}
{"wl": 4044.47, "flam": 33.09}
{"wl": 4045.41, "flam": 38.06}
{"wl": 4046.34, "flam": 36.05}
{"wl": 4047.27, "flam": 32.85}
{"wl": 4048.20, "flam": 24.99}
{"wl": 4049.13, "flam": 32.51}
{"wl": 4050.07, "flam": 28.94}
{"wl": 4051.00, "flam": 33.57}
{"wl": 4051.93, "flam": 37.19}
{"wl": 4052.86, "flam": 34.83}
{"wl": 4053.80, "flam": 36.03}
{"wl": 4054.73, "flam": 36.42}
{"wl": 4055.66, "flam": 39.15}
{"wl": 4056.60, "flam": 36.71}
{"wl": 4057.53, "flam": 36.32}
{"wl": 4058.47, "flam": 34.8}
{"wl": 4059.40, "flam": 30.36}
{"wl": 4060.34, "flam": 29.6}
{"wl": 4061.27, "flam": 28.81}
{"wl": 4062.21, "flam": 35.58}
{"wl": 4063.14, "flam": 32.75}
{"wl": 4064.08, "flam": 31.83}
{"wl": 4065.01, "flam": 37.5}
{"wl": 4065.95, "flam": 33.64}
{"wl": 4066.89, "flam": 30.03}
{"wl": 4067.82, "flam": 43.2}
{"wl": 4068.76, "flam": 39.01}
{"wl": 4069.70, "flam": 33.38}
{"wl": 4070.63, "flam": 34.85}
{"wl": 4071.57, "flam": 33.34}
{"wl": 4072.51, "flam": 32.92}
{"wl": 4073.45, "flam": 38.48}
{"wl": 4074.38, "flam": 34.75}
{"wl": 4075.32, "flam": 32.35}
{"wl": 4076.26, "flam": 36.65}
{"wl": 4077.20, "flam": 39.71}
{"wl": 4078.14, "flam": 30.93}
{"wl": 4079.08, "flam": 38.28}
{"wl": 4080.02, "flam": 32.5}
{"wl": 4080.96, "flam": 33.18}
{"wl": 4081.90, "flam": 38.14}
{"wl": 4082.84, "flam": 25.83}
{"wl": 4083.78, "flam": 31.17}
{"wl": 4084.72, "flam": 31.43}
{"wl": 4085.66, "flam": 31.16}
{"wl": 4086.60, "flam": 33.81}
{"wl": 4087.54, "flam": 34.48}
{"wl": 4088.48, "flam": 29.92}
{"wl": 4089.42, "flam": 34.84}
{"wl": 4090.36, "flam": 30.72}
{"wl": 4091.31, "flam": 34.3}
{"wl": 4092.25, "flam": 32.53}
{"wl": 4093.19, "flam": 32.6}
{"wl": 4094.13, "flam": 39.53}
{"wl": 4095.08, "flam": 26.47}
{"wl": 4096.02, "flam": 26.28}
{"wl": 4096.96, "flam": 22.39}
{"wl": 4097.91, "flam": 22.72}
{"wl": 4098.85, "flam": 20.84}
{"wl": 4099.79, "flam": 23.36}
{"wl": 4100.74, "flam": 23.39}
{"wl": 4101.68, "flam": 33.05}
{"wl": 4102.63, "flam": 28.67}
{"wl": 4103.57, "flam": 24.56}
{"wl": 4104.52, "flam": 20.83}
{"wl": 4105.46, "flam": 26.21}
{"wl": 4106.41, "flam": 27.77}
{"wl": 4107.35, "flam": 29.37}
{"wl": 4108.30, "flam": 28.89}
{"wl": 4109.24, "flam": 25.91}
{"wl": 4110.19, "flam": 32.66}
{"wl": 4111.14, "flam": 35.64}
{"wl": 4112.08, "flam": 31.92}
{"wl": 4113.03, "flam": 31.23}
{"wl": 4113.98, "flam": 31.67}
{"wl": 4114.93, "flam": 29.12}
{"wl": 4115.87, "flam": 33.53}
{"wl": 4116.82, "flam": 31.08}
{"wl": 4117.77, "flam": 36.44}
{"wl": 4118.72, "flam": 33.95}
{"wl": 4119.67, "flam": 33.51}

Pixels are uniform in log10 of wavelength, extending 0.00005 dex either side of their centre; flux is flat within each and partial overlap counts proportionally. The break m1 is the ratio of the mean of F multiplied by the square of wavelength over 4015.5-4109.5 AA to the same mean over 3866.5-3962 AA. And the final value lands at 1.34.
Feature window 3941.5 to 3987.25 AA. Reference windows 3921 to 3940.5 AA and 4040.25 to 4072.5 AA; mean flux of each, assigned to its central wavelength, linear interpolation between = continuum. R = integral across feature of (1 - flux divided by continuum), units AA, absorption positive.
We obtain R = 1.2 AA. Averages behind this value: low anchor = 23.8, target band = 25.9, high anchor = 34.5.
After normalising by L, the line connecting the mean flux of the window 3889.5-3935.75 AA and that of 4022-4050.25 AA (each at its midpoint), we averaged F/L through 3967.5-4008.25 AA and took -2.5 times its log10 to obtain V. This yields 0.10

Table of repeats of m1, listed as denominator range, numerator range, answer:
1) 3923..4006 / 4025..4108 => 1.30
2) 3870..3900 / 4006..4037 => 1.49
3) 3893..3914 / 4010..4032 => 1.30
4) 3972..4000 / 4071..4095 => 1.20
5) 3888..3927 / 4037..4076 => 1.36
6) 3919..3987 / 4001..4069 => 1.42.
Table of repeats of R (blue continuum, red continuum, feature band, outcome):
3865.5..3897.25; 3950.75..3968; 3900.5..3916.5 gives -2.4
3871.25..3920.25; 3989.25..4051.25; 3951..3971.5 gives 4.1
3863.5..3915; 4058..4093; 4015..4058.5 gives -3.4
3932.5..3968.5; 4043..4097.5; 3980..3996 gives -2.6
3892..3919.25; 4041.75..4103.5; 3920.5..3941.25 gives 3.4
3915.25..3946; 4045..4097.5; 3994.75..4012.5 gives -1.9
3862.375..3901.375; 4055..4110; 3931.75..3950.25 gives 2.7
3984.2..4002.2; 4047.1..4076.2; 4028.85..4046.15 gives -1.1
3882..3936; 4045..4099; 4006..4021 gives -2.4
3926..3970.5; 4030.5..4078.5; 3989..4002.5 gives -1.8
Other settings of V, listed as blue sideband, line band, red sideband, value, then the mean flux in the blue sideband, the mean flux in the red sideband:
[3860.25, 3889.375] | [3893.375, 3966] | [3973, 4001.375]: 0.081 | 27.9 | 29.7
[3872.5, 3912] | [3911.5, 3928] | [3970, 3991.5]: -0.130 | 25.6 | 27.8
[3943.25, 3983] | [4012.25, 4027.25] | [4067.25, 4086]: -0.163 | 25.4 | 34.6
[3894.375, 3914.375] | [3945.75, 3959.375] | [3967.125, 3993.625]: -0.077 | 28.6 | 26.8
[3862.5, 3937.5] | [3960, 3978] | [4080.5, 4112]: 0.303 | 26.4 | 29.5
